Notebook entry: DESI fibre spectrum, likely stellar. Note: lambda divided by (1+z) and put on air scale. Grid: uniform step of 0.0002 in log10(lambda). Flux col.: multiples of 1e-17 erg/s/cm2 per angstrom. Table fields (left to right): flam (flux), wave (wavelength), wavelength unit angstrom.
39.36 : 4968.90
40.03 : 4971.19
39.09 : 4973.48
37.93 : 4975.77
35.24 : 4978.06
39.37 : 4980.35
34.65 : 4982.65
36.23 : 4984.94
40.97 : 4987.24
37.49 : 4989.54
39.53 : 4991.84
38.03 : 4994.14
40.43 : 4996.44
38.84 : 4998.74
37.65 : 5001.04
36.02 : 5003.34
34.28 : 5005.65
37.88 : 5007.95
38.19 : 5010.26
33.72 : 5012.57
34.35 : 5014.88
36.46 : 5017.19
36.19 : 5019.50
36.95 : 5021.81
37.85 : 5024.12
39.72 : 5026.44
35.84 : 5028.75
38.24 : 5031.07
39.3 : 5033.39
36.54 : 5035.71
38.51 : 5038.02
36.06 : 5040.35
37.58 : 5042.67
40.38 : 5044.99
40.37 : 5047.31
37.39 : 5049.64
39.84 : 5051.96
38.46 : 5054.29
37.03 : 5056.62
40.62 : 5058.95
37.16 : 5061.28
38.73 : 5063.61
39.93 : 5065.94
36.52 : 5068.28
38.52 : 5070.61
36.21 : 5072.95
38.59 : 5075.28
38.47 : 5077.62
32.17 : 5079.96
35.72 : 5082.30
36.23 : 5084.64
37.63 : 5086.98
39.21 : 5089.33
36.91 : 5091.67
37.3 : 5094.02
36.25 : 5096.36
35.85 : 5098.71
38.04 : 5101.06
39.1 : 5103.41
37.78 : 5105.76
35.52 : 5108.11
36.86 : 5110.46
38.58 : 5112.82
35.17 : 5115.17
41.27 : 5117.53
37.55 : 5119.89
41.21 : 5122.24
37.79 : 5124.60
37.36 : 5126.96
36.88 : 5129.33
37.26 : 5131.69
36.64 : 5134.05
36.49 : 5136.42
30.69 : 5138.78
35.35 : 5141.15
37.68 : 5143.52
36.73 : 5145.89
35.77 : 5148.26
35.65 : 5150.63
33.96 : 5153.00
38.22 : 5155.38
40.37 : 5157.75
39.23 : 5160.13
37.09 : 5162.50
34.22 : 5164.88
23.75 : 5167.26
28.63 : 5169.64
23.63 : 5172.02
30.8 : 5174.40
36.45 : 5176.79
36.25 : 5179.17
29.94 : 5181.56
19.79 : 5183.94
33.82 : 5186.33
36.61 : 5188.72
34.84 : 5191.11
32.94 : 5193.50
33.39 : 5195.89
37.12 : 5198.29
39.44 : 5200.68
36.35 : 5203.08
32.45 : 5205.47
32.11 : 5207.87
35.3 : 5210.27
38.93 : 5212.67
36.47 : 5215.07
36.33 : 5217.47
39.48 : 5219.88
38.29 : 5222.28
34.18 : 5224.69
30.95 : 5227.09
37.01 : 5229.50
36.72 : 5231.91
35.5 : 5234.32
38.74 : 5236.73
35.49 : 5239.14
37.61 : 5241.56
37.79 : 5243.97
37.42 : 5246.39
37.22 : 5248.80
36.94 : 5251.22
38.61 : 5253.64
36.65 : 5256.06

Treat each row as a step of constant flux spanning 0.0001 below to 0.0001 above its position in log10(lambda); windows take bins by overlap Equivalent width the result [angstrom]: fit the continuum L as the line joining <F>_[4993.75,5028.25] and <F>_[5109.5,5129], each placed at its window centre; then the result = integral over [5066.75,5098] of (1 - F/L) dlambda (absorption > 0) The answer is 0.7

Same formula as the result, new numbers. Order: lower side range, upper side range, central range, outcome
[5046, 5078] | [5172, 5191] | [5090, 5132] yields -2.4 angstrom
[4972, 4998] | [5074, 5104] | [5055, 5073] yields -0.5 angstrom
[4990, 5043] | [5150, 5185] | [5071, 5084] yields -0.4 angstrom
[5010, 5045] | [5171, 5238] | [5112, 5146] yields -1.4 angstrom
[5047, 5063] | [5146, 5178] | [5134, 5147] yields -0.3 angstrom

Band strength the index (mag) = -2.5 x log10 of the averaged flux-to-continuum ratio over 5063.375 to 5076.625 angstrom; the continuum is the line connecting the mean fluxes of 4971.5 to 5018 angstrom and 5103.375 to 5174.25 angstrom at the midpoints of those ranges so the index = -0.04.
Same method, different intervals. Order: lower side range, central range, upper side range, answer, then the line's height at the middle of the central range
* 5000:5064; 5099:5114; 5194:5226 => -0.018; 36.9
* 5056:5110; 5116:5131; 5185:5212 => -0.058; 36.5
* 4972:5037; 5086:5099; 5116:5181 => -0.033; 36.2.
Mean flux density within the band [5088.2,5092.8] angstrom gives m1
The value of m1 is 38.1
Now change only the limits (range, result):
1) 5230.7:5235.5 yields 36.1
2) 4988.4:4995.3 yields 38.3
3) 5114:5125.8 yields 38.6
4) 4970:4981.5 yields 38.3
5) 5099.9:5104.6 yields 38.6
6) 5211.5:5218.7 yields 37.2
